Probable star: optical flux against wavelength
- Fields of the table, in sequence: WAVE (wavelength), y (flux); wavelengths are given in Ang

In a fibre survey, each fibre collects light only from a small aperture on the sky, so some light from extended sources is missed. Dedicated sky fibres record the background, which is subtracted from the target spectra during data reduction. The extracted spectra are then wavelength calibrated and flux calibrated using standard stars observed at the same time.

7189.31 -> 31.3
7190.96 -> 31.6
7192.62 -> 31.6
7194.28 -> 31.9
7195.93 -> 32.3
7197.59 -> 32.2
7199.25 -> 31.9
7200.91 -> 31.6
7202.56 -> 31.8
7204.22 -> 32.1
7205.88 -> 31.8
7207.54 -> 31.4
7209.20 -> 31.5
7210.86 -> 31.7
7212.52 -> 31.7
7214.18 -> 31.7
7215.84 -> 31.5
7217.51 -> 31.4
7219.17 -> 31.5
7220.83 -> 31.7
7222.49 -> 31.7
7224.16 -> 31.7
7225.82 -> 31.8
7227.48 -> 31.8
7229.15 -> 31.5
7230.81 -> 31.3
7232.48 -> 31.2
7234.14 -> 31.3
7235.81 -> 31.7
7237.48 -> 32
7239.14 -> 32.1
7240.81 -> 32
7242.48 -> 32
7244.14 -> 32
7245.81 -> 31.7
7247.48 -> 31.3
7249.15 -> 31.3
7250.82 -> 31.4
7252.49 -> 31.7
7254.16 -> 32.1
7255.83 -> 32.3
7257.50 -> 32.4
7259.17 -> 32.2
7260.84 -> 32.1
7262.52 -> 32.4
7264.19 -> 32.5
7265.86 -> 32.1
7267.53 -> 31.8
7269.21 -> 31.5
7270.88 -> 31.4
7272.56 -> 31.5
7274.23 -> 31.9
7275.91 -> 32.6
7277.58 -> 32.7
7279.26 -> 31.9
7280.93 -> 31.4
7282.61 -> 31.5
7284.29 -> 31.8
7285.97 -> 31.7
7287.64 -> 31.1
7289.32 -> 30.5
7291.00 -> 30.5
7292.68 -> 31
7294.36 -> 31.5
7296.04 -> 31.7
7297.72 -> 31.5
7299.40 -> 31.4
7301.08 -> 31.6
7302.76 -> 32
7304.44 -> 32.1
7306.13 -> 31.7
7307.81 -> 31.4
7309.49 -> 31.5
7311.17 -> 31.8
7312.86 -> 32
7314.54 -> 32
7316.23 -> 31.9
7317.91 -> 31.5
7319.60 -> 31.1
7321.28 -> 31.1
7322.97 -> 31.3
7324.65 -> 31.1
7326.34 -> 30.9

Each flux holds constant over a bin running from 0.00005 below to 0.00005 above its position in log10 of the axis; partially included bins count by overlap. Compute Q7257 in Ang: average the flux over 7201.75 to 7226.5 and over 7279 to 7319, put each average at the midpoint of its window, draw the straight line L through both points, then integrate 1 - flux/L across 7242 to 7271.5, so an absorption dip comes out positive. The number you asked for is -0.3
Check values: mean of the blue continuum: 31.7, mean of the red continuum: 31.5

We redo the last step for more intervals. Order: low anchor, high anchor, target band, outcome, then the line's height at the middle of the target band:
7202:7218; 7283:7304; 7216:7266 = -0.40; 31.5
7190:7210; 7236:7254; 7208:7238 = 0.19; 31.8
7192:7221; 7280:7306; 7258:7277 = -0.30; 31.5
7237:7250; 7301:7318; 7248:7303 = 0.13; 31.8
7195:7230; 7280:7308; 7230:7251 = -0.01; 31.6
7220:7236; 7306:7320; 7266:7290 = -0.04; 31.6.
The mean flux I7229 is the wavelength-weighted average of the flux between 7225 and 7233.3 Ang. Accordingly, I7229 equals 31.5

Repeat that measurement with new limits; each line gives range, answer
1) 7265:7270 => 31.8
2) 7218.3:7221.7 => 31.7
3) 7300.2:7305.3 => 31.9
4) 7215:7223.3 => 31.6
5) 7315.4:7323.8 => 31.4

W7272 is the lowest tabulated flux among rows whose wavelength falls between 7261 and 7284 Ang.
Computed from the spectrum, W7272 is 31.4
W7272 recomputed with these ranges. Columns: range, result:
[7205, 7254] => 31.2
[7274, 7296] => 30.5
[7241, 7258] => 31.3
